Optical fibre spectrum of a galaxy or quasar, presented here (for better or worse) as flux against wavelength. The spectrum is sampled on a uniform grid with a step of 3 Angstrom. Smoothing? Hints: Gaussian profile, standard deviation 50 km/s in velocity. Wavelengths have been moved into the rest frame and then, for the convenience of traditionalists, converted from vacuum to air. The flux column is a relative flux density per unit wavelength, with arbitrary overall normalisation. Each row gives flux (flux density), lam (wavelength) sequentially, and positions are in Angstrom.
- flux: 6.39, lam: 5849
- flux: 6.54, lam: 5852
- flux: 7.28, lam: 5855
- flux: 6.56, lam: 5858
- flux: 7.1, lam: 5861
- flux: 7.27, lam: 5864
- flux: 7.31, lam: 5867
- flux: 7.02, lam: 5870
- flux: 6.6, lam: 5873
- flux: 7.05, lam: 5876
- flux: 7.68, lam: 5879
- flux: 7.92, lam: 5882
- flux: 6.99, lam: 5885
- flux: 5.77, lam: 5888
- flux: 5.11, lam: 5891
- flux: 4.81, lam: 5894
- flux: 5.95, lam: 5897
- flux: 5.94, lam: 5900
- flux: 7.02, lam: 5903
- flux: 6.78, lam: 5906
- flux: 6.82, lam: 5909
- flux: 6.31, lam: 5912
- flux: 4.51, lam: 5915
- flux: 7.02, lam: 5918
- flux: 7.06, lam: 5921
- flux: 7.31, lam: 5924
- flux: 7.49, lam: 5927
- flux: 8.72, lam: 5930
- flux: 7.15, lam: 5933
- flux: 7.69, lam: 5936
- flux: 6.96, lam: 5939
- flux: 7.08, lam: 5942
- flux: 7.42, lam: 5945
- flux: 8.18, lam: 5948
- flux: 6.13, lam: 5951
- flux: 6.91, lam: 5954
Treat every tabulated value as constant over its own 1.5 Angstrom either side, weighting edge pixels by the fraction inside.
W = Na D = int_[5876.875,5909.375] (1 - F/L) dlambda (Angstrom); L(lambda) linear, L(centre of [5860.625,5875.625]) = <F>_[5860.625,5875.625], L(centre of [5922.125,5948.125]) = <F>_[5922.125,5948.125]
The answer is 3.6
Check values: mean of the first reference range 7.06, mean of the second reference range 7.52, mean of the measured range 6.43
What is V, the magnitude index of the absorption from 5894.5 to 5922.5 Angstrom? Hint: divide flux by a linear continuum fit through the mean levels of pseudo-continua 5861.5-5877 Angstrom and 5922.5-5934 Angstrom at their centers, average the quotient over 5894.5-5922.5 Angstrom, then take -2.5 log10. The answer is 0.18 mag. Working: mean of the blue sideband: 7.05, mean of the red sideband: 7.69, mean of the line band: 6.32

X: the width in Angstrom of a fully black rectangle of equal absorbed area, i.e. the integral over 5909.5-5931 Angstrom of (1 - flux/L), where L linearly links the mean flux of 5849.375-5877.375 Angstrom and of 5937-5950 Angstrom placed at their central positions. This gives 1.1 Angstrom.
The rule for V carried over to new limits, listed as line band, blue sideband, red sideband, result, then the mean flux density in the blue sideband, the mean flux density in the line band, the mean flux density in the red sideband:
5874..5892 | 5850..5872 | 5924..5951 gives 0.052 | 6.99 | 6.79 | 7.49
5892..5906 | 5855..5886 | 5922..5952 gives 0.211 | 7.16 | 5.99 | 7.43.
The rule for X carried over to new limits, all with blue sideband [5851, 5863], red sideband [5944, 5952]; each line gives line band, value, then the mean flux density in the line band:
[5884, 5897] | 2.6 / 5.65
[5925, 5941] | -0.8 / 7.58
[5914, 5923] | 1.0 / 6.35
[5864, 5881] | -0.5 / 7.17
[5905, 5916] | 1.5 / 6.15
